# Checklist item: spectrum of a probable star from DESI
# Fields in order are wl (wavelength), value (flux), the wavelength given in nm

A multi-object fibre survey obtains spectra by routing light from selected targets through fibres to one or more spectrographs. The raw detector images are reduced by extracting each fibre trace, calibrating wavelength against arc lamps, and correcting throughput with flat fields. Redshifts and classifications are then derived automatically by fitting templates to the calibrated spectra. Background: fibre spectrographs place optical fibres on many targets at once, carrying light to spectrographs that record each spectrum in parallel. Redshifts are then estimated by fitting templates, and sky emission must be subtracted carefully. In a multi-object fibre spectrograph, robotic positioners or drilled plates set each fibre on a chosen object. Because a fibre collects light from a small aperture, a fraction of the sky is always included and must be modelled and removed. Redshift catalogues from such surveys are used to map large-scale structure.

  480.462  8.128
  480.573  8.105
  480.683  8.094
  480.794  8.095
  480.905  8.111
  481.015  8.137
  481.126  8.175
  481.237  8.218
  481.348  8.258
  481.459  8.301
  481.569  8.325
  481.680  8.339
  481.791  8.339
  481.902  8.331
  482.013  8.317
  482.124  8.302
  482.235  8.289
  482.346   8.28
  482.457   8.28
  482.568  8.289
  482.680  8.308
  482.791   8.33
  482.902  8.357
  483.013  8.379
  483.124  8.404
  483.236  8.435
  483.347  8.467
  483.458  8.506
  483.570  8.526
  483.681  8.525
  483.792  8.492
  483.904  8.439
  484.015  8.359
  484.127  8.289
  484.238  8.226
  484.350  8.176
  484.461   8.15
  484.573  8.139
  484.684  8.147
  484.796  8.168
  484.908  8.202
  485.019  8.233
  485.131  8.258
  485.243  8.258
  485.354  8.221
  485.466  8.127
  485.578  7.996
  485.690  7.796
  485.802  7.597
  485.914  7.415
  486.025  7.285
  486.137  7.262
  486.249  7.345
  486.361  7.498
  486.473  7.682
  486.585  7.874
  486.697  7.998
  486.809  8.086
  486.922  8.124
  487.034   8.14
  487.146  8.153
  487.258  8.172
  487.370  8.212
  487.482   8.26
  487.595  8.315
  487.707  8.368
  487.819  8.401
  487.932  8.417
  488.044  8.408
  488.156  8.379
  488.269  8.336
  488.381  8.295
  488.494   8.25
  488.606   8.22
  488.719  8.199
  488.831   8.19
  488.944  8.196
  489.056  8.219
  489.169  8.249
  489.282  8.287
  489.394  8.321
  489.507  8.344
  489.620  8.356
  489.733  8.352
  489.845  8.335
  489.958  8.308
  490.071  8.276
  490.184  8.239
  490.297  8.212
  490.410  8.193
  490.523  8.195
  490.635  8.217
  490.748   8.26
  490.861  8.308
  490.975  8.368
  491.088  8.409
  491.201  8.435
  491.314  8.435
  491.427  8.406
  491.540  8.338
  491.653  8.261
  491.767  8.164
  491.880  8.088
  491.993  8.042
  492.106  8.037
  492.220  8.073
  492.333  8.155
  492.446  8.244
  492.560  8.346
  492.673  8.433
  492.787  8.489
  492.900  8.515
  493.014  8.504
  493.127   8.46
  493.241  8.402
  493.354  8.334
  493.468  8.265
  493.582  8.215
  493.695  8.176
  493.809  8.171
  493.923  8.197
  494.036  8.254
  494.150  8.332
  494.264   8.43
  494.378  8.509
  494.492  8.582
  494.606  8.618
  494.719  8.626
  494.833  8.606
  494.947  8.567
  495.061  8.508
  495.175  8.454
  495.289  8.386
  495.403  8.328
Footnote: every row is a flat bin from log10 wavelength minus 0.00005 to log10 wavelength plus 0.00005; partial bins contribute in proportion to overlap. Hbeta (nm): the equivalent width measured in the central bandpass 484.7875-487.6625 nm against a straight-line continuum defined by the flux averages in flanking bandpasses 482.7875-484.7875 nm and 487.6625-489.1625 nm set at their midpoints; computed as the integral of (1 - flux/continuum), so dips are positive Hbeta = 0.13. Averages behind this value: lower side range 8.35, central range 7.95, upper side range 8.3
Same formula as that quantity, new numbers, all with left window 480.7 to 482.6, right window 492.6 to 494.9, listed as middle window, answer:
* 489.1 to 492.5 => 0.04 nm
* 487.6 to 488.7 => 0.00 nm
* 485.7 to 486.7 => 0.09 nm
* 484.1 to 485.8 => 0.03 nm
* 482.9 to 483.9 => -0.02 nm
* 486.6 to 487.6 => 0.02 nm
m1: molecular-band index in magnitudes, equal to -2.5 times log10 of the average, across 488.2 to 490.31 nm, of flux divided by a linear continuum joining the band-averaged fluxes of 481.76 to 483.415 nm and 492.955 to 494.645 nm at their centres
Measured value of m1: 0.01 mag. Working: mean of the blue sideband 8.34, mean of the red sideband 8.36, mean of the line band 8.27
